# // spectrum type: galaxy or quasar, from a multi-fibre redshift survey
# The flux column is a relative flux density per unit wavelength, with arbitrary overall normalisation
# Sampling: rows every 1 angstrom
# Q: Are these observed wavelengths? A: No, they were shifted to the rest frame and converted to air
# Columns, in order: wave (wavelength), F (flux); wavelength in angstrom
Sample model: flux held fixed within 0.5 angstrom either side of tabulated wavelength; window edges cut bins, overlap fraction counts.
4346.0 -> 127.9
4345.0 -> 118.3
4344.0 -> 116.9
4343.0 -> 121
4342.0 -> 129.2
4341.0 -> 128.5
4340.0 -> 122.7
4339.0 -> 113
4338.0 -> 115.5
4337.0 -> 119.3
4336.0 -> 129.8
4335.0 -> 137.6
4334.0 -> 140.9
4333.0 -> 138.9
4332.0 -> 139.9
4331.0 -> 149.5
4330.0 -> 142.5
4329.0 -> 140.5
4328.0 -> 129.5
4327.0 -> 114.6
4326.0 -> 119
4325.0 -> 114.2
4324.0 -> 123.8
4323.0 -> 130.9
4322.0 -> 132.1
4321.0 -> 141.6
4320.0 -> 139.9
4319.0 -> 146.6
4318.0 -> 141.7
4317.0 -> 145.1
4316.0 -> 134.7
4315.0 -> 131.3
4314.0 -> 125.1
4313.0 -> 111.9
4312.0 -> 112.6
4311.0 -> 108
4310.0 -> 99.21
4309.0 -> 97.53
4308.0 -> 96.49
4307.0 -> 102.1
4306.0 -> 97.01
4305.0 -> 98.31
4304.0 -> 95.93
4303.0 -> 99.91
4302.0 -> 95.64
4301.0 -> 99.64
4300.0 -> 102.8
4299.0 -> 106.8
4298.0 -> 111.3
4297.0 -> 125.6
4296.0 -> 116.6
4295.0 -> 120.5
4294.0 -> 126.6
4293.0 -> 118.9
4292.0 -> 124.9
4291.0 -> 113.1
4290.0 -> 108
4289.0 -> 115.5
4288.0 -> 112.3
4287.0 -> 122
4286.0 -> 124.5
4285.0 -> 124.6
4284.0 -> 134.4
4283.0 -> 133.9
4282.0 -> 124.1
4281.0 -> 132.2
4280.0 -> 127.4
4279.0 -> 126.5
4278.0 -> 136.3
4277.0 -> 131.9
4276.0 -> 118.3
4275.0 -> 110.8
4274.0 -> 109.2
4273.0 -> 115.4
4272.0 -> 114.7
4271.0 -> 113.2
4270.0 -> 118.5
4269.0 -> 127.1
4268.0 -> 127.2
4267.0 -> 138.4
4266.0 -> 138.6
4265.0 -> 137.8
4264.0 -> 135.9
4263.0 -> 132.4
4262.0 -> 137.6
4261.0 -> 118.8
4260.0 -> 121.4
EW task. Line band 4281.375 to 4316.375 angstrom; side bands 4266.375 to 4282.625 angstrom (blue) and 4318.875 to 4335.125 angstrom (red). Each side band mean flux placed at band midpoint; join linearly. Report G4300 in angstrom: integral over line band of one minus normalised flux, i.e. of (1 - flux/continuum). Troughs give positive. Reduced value 4.0 angstrom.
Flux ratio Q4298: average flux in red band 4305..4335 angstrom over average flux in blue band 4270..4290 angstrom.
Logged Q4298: 1.0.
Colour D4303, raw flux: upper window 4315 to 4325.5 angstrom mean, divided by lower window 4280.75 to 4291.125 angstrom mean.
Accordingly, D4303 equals 1.10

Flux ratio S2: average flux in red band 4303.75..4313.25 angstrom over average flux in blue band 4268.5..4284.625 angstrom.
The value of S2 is 0.83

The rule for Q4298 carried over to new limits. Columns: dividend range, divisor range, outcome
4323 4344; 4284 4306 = 1.14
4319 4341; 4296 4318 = 1.18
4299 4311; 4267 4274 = 0.83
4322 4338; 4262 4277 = 1.05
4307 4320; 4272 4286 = 0.97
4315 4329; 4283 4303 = 1.14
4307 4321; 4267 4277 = 1.03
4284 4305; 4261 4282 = 0.90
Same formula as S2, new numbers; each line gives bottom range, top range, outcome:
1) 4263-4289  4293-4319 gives 0.90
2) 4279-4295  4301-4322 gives 0.94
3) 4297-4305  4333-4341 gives 1.23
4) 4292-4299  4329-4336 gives 1.18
